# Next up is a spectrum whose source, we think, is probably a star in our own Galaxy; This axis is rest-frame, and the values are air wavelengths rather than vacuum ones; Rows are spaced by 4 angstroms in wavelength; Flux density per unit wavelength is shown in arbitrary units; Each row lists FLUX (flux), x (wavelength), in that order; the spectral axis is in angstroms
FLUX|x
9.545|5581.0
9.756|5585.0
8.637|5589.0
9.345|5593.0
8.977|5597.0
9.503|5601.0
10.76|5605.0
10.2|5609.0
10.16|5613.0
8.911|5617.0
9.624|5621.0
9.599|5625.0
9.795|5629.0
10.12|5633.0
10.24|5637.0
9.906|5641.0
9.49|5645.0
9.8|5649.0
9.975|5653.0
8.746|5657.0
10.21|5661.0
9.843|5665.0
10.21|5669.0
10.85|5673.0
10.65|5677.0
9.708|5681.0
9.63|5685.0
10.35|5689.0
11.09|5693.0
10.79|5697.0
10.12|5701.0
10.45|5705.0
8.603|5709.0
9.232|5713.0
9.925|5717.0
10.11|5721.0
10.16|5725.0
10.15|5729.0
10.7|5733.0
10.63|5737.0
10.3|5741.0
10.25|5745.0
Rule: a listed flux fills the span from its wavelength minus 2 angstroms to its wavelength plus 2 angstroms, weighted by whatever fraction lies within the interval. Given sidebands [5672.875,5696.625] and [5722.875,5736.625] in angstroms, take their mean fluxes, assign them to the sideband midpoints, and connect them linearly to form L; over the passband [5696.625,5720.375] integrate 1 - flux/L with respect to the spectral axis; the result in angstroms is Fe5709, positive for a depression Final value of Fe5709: 1.3 angstroms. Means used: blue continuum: 10.4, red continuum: 10.4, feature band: 9.8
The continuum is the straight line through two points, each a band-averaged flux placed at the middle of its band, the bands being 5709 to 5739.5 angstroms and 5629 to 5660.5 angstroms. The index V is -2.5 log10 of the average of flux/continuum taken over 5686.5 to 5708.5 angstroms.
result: -0.049 mag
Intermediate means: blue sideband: 9.78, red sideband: 10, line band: 10.4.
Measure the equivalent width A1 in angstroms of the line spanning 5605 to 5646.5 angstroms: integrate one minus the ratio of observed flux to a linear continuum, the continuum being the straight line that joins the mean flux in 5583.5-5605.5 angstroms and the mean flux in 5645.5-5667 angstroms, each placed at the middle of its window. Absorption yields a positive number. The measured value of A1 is -1.3 angstroms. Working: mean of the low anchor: 9.4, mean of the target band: 9.85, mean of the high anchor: 9.7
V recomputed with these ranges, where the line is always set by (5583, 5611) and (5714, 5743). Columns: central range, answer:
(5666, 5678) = -0.057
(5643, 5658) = 0.034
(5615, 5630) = 0.030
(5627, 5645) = -0.018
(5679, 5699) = -0.028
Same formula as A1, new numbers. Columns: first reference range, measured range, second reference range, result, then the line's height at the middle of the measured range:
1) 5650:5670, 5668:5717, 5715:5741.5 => -0.6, 10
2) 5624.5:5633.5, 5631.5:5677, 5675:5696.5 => 0.3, 10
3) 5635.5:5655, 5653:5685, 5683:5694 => 0.3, 10.1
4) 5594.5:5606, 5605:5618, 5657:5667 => -0.4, 9.66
